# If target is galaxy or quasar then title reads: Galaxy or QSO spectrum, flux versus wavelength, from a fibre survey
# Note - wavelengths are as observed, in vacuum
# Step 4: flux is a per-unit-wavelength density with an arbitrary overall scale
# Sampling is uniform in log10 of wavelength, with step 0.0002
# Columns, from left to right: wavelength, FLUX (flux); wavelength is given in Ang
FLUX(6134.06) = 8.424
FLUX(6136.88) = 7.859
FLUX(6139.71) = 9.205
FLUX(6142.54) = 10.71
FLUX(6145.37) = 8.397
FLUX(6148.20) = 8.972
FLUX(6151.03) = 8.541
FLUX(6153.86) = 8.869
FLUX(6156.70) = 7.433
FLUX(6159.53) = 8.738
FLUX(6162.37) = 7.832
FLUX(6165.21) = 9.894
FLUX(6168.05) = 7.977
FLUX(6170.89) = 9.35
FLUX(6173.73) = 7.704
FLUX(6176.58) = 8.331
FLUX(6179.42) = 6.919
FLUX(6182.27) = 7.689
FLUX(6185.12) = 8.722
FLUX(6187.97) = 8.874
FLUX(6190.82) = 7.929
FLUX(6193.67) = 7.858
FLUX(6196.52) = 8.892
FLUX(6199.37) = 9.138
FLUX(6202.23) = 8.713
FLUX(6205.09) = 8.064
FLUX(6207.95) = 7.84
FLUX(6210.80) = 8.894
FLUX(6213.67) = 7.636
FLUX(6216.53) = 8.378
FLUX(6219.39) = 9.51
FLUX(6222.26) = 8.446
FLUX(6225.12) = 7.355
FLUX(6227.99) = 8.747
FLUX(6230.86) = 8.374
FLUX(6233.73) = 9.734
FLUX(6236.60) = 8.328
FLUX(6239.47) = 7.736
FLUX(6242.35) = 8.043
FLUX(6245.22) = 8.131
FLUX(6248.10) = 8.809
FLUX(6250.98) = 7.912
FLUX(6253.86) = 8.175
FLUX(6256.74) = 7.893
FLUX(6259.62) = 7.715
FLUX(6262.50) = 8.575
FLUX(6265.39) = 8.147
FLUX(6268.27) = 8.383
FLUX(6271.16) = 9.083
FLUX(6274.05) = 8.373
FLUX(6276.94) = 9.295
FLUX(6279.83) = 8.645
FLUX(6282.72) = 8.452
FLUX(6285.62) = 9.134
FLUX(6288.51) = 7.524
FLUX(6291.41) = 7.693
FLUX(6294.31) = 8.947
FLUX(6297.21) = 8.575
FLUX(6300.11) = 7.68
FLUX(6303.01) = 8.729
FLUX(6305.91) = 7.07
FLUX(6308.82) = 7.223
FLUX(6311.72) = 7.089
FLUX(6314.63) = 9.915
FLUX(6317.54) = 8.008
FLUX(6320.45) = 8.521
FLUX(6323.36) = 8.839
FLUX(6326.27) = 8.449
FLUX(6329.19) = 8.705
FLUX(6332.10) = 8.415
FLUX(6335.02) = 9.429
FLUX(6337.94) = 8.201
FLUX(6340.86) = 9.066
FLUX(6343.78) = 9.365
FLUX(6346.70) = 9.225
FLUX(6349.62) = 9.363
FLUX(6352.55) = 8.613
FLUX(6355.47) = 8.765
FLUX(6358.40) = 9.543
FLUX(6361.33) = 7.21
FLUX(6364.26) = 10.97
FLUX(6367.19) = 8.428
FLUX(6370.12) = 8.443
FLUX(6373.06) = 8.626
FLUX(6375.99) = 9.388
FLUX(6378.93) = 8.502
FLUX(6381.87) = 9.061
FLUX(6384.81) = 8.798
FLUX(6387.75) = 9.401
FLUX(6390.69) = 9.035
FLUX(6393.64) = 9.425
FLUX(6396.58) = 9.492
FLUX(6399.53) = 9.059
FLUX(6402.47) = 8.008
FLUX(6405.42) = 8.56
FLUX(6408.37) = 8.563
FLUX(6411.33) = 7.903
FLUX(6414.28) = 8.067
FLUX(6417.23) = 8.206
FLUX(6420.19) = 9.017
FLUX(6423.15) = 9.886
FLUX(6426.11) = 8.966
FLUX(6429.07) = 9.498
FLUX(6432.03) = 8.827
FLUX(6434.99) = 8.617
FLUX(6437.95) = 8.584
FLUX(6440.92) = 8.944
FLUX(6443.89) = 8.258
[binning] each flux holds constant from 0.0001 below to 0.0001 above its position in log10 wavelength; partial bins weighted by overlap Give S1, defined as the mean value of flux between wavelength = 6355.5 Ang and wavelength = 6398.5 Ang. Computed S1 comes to 9.01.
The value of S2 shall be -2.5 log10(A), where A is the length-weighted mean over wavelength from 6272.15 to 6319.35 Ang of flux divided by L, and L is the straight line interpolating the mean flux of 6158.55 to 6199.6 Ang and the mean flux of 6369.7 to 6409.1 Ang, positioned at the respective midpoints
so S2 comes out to 0.049 mag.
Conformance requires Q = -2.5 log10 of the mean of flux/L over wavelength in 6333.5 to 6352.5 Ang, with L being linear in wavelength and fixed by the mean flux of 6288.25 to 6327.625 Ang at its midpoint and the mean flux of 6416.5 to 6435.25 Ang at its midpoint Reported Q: -0.08 mag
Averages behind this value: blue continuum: 8.18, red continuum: 9.06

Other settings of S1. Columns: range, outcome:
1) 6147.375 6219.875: 8.39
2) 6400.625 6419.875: 8.28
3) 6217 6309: 8.34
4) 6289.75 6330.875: 8.24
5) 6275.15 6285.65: 8.83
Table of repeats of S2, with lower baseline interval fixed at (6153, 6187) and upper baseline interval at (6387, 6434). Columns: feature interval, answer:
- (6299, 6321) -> 0.08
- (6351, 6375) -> -0.01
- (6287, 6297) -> 0.06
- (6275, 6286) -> -0.04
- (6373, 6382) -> -0.02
